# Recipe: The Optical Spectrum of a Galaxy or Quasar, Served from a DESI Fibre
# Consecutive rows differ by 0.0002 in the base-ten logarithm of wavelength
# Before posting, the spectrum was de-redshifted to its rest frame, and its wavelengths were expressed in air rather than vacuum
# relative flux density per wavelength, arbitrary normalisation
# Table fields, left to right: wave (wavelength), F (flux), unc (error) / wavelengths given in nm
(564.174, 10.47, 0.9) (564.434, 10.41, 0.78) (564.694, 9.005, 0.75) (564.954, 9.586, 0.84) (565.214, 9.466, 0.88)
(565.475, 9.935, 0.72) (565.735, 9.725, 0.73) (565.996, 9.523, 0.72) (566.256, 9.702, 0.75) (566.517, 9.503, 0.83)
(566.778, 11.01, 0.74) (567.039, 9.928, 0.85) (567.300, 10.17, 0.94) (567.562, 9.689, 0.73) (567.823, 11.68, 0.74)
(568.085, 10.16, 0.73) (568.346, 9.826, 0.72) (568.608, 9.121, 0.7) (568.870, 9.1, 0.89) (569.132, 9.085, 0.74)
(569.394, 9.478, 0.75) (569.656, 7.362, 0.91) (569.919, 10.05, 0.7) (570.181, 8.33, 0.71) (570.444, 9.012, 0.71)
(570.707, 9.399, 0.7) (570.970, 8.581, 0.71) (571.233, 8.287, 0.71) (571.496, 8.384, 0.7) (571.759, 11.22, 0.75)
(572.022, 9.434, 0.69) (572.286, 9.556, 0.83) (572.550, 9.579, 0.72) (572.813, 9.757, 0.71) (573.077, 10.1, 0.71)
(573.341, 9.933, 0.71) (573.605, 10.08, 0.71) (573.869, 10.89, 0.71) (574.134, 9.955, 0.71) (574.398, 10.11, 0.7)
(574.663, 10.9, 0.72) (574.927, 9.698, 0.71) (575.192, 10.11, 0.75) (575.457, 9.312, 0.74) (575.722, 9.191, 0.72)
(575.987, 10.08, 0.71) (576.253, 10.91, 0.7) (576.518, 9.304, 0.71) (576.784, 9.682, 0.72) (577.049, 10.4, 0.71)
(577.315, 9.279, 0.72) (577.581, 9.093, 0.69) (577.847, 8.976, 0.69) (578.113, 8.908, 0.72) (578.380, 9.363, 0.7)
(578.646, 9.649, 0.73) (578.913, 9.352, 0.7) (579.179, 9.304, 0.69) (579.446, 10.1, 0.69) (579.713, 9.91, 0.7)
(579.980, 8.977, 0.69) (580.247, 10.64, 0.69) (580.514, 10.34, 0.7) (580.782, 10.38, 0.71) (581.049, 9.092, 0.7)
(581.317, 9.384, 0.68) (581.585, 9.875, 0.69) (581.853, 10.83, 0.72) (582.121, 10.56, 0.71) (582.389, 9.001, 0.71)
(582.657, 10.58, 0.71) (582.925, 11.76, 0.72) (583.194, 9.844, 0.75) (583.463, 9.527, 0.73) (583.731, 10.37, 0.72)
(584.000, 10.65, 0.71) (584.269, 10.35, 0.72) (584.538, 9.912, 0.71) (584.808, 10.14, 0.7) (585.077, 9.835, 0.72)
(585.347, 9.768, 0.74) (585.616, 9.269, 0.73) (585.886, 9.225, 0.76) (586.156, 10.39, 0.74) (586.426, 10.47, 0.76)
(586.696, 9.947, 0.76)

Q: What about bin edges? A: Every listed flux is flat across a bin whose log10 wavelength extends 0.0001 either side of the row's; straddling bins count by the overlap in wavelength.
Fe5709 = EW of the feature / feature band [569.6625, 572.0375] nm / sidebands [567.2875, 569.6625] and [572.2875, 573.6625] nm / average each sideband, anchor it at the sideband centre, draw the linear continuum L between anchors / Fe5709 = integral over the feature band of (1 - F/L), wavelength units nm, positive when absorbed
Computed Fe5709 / 0.16 nm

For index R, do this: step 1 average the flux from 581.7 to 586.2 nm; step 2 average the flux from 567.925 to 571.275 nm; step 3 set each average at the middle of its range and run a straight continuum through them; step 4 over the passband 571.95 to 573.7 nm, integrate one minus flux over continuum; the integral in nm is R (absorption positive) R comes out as -0.08 nm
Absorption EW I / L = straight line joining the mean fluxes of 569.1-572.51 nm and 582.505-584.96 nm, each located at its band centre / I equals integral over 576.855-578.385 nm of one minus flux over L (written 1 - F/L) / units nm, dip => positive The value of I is 0.06 nm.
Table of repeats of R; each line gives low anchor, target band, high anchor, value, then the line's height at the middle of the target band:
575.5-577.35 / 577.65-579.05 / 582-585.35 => 0.10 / 9.93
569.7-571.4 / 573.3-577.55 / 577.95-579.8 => -0.34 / 9.22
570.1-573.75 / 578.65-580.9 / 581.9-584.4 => 0.04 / 10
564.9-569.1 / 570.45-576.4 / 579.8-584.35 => 0.12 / 9.98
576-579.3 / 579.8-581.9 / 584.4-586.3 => -0.06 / 9.64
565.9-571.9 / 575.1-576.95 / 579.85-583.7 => 0.00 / 9.82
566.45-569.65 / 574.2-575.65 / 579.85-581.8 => -0.02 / 9.83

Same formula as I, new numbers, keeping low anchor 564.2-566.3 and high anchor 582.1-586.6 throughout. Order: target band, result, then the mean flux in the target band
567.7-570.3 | 0.097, 9.42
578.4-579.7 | 0.048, 9.61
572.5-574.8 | -0.068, 10.2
